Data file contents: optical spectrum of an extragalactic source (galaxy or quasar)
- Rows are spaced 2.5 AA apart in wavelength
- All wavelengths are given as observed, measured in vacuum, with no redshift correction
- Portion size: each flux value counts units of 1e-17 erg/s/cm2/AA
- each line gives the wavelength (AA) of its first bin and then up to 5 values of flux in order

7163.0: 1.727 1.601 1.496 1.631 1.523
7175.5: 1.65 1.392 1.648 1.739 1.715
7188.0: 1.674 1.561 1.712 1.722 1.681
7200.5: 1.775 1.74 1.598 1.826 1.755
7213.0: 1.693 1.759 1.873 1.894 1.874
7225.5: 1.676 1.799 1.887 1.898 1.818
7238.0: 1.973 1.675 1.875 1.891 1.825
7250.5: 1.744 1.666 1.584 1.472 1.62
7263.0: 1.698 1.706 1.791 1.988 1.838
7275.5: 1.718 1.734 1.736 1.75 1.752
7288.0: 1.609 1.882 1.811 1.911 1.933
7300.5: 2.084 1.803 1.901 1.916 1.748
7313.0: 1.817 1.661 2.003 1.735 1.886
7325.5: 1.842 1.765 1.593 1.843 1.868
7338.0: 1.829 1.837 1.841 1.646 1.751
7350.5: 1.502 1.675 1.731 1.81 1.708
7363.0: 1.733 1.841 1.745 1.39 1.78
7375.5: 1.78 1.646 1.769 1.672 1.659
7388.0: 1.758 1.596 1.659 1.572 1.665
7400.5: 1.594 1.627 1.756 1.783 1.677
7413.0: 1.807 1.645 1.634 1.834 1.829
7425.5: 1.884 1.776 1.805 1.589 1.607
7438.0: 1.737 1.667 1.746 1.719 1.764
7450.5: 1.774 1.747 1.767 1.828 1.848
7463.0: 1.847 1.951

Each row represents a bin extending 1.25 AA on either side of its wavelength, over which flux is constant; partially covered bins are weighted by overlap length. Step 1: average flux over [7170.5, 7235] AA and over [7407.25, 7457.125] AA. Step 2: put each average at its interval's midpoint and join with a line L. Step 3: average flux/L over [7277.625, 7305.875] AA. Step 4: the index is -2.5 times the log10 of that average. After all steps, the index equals -0.06 mag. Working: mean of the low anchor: 1.72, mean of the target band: 1.83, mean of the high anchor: 1.74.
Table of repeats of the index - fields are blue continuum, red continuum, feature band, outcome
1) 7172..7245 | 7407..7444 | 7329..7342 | -0.04 mag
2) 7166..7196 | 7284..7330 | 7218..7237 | -0.09 mag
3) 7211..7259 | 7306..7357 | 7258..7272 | 0.03 mag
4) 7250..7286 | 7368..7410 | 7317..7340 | -0.08 mag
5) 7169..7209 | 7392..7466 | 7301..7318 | -0.08 mag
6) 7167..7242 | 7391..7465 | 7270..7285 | -0.03 mag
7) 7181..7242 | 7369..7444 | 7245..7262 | 0.05 mag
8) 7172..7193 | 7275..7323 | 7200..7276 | -0.04 mag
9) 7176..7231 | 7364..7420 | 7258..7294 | -0.02 mag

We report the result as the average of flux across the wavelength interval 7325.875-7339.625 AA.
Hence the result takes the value 1.79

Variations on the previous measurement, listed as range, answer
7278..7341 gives 1.82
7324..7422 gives 1.72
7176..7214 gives 1.68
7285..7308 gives 1.86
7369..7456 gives 1.71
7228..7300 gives 1.78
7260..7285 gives 1.76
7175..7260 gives 1.74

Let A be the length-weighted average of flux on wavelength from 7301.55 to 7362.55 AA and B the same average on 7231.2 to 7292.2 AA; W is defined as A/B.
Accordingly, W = 1.01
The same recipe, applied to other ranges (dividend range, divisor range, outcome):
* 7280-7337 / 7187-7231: 1.04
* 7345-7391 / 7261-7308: 0.94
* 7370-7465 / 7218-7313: 0.96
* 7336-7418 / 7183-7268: 0.97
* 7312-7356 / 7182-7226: 1.02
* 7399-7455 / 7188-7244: 0.97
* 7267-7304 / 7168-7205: 1.11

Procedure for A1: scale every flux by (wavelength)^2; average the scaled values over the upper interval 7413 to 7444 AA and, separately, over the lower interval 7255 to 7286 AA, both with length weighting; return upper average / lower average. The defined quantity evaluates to 1.05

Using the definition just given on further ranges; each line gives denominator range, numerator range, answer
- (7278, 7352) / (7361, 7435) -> 0.97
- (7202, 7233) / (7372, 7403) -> 0.98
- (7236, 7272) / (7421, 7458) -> 1.05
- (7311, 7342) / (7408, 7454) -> 0.99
